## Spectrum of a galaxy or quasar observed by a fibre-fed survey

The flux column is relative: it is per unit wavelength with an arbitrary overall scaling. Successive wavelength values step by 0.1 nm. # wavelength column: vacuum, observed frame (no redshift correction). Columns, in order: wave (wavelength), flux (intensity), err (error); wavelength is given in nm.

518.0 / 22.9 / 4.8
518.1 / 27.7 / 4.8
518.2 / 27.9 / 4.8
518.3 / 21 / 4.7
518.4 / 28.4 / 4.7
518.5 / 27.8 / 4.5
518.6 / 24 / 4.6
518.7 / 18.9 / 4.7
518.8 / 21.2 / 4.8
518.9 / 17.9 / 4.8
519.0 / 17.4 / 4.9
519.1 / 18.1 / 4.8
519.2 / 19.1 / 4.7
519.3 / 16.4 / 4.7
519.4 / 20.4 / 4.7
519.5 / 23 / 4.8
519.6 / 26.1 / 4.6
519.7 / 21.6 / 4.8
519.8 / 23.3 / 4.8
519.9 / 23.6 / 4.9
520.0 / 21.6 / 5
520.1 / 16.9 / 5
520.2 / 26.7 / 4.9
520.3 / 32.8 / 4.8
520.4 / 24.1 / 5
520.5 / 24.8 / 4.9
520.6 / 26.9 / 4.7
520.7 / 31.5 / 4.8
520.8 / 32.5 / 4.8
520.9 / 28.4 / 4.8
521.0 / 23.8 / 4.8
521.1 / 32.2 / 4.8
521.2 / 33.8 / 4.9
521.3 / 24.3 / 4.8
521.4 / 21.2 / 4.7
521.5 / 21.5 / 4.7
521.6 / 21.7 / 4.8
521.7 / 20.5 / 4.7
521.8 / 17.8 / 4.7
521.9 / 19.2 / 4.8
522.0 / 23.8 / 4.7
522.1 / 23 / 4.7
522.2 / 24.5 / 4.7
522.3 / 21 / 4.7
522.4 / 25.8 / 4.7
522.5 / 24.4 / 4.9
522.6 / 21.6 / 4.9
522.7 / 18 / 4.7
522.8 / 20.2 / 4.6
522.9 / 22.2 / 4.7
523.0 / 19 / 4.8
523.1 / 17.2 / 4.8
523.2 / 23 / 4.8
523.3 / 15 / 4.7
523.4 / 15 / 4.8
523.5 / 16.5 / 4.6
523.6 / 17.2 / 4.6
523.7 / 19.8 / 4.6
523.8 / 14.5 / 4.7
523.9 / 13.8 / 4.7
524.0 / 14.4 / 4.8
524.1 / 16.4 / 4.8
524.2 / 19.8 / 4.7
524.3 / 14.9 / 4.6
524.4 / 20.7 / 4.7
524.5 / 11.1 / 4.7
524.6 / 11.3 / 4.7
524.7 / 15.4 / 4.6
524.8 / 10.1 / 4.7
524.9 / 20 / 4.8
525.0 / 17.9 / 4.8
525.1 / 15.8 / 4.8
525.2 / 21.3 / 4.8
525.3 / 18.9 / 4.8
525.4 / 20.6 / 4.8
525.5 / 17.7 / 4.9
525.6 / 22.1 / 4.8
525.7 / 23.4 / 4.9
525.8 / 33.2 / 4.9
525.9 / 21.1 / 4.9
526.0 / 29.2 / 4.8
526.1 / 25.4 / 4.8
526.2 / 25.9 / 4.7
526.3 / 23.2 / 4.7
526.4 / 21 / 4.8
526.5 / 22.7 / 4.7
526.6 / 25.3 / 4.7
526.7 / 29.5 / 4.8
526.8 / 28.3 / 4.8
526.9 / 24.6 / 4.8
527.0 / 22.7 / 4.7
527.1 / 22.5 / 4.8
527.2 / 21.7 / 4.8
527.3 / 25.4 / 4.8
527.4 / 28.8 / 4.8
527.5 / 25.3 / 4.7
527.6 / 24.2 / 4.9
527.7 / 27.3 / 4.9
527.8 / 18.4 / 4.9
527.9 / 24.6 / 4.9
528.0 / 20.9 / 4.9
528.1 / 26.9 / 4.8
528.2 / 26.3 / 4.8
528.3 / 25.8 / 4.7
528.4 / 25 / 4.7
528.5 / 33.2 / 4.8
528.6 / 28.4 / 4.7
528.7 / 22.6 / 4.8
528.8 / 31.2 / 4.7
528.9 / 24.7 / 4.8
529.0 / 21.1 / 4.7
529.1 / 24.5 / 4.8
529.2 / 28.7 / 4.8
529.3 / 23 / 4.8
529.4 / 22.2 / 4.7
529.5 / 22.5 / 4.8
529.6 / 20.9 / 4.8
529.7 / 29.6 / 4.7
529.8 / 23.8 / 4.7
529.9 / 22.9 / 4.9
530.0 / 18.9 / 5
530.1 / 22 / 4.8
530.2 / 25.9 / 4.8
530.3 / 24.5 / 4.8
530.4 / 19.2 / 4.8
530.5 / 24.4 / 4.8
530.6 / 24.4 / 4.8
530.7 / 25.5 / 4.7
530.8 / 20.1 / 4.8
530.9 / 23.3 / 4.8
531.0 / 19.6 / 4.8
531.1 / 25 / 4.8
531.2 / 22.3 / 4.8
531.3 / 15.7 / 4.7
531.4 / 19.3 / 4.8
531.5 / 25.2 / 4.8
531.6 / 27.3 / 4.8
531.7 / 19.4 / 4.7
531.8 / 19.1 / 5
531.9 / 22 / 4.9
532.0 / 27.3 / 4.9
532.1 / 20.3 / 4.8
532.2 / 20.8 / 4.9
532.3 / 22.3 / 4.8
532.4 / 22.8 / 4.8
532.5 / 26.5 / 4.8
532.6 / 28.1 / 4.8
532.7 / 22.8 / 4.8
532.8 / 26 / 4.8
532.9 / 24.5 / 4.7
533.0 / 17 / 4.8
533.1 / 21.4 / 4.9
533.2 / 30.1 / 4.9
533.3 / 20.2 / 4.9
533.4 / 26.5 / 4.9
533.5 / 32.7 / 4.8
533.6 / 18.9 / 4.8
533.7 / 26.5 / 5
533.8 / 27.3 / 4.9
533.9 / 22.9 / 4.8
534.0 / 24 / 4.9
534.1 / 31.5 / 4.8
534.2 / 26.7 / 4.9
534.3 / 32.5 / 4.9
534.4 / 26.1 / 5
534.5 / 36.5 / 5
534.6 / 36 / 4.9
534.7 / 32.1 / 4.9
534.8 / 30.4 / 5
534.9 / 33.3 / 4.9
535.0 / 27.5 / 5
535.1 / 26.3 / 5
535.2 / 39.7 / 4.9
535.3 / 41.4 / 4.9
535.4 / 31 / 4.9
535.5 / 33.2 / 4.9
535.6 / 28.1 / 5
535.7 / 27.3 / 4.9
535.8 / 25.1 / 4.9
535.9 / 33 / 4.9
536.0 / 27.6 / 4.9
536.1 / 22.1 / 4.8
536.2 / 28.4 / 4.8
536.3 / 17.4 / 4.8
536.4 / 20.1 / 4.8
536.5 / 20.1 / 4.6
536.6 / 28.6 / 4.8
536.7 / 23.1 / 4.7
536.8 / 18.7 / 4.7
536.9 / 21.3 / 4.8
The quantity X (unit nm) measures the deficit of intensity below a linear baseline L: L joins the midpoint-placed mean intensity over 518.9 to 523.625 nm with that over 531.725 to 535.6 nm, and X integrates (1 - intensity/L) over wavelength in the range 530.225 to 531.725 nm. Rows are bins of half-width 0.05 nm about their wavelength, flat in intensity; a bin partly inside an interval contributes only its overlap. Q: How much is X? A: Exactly 0.21 nm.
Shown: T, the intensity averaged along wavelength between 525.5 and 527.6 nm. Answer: 24.9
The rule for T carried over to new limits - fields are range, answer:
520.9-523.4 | 22.3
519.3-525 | 21.2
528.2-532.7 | 23.7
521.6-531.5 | 21.9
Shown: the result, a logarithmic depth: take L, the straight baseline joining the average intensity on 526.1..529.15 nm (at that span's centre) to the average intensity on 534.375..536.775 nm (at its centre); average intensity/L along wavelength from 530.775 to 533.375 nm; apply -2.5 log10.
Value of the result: 0.197 mag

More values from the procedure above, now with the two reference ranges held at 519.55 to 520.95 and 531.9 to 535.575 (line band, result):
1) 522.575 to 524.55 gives 0.44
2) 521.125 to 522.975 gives 0.15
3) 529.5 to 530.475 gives 0.17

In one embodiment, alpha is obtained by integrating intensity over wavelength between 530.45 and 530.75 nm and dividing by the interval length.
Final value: 24.8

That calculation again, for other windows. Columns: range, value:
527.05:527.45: 24.6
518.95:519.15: 17.8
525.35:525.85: 23.4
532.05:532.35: 21.1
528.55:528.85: 27.4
